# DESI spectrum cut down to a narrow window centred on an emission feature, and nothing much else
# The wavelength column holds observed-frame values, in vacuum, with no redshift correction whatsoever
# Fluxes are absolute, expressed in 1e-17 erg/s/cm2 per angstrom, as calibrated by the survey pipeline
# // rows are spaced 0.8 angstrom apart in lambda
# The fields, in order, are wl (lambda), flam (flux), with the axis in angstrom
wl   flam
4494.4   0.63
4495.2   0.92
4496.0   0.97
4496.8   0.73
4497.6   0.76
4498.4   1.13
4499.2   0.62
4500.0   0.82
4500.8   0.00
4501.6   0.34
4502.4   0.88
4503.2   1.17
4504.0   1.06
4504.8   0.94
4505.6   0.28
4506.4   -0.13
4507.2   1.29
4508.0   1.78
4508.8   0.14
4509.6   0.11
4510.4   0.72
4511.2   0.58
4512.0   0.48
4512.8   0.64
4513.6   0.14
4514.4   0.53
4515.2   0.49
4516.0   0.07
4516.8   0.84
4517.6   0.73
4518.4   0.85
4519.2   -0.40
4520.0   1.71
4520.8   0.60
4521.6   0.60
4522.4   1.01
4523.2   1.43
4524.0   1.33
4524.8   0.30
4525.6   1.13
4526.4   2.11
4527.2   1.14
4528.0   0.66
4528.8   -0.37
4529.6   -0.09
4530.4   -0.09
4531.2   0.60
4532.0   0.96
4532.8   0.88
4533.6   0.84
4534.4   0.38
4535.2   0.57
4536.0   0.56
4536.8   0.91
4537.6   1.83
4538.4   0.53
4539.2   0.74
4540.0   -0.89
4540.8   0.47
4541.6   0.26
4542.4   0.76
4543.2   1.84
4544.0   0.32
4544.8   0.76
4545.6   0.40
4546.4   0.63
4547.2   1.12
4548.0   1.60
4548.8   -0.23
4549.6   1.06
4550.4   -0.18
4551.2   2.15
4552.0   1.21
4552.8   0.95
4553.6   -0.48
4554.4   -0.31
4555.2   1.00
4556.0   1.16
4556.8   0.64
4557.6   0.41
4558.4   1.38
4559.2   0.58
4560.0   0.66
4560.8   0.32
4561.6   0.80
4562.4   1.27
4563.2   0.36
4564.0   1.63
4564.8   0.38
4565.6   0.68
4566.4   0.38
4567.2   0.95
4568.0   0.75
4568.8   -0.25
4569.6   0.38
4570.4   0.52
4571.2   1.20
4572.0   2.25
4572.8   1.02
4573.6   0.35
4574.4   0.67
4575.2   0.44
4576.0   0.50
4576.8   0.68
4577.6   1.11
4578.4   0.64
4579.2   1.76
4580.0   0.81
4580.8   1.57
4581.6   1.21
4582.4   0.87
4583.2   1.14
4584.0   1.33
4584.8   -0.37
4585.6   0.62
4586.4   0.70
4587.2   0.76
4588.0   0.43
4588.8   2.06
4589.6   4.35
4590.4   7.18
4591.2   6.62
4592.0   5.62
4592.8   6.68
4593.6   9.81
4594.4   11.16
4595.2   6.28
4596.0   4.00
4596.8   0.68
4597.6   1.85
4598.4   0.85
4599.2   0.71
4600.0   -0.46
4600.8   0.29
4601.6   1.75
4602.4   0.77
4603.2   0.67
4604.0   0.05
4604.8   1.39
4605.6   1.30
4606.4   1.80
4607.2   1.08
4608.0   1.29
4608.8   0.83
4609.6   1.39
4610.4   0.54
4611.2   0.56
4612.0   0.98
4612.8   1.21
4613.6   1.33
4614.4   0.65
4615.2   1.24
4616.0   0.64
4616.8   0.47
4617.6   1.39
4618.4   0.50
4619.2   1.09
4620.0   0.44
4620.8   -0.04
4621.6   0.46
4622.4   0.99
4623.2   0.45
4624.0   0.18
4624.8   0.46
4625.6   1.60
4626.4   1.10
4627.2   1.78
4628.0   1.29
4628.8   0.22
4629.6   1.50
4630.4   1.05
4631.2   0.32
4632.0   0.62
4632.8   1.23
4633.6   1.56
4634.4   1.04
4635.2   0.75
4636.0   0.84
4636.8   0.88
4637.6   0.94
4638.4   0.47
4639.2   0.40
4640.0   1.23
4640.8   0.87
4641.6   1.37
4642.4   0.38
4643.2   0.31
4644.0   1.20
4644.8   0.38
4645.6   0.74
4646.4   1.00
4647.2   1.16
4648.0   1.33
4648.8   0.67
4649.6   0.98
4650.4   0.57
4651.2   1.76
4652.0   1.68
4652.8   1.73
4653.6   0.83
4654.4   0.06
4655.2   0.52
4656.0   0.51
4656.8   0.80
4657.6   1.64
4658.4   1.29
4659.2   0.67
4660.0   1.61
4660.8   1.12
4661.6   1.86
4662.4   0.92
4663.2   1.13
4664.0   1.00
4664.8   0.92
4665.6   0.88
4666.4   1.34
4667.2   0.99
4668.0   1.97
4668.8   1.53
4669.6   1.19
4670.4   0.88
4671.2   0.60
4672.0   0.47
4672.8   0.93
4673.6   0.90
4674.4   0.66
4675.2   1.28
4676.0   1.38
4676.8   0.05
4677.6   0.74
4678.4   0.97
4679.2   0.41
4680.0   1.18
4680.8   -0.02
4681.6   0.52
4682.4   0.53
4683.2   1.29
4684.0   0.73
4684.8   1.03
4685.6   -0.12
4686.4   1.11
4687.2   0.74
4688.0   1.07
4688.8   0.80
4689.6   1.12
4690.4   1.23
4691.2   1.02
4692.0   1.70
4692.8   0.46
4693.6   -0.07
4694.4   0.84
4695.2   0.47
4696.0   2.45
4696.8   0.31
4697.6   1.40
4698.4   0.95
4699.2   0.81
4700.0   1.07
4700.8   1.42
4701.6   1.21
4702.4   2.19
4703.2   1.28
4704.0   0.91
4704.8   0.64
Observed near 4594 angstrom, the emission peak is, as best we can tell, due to [O II]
